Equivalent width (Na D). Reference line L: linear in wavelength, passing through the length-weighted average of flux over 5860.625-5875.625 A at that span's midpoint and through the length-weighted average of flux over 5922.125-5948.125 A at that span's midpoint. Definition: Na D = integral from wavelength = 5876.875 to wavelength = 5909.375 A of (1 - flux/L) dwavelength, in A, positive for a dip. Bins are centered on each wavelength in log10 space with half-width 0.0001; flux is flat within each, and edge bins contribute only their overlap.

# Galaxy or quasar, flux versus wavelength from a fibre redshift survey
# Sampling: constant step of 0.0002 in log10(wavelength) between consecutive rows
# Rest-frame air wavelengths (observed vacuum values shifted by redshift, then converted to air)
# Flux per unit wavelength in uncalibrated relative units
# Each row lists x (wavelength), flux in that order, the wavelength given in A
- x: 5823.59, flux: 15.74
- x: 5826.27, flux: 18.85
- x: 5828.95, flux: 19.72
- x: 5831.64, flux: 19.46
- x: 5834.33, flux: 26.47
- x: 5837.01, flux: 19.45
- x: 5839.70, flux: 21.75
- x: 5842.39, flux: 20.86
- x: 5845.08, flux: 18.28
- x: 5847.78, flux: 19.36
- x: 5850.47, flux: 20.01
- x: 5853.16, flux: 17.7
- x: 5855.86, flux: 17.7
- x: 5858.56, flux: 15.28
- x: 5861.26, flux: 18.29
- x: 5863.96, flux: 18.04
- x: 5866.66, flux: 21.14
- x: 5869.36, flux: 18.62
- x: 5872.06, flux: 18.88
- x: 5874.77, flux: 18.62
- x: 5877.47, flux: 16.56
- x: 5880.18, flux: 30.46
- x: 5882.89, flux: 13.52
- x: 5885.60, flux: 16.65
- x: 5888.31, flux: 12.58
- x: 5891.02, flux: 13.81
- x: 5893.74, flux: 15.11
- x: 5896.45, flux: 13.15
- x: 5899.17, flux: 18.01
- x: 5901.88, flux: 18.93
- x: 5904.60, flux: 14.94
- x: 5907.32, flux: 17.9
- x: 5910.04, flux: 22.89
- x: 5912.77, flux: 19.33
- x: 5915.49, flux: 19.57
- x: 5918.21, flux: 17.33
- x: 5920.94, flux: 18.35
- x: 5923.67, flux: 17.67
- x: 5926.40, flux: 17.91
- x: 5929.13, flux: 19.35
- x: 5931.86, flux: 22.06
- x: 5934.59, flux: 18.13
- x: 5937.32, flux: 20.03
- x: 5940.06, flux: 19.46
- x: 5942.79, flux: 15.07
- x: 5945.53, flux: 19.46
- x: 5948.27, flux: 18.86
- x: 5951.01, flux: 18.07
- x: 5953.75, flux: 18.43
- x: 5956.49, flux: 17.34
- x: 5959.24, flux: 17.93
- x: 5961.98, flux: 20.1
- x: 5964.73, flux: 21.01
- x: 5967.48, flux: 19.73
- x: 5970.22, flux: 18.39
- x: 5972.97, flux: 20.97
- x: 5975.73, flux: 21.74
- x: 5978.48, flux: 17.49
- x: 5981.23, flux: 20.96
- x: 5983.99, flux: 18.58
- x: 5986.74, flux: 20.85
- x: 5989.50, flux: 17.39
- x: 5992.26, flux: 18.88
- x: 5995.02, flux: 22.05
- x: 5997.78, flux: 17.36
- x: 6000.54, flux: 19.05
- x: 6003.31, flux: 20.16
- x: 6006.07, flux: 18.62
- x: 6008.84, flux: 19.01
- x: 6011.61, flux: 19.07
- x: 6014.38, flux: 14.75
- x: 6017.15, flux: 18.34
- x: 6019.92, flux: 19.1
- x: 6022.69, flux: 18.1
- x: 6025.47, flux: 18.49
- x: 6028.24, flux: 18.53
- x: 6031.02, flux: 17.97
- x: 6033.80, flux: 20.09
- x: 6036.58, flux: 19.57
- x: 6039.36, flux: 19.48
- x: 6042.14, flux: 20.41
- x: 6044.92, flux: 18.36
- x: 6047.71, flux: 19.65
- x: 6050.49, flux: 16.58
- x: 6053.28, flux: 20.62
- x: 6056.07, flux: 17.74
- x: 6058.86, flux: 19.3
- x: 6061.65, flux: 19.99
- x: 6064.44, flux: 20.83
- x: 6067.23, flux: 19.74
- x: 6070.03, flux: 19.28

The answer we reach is 3.4 A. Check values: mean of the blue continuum 19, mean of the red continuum 18.8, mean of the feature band 16.9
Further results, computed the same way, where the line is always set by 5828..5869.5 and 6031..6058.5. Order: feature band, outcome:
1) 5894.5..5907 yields 1.98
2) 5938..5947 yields 0.54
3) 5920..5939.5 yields 0.25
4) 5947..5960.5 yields 0.83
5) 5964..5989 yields -0.78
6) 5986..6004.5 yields -0.11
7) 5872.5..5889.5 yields 1.13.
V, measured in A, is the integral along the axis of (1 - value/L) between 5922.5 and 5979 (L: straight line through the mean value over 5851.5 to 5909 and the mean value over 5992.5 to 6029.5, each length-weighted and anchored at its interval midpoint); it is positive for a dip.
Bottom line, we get -2.9 A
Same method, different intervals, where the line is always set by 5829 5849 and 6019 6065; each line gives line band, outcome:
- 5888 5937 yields 5.71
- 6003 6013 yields 0.13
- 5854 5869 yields 1.78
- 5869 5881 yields 0.04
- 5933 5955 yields 1.55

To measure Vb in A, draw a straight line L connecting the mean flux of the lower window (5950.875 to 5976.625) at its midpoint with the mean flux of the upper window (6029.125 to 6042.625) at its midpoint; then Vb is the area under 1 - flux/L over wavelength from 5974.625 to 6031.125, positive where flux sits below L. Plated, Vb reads 1.5 A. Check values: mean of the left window 19.4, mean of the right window 19.4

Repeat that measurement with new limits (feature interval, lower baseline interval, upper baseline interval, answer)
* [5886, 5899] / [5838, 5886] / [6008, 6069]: 3.2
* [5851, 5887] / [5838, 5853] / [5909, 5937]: 2.0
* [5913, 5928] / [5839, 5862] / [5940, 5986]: 0.5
